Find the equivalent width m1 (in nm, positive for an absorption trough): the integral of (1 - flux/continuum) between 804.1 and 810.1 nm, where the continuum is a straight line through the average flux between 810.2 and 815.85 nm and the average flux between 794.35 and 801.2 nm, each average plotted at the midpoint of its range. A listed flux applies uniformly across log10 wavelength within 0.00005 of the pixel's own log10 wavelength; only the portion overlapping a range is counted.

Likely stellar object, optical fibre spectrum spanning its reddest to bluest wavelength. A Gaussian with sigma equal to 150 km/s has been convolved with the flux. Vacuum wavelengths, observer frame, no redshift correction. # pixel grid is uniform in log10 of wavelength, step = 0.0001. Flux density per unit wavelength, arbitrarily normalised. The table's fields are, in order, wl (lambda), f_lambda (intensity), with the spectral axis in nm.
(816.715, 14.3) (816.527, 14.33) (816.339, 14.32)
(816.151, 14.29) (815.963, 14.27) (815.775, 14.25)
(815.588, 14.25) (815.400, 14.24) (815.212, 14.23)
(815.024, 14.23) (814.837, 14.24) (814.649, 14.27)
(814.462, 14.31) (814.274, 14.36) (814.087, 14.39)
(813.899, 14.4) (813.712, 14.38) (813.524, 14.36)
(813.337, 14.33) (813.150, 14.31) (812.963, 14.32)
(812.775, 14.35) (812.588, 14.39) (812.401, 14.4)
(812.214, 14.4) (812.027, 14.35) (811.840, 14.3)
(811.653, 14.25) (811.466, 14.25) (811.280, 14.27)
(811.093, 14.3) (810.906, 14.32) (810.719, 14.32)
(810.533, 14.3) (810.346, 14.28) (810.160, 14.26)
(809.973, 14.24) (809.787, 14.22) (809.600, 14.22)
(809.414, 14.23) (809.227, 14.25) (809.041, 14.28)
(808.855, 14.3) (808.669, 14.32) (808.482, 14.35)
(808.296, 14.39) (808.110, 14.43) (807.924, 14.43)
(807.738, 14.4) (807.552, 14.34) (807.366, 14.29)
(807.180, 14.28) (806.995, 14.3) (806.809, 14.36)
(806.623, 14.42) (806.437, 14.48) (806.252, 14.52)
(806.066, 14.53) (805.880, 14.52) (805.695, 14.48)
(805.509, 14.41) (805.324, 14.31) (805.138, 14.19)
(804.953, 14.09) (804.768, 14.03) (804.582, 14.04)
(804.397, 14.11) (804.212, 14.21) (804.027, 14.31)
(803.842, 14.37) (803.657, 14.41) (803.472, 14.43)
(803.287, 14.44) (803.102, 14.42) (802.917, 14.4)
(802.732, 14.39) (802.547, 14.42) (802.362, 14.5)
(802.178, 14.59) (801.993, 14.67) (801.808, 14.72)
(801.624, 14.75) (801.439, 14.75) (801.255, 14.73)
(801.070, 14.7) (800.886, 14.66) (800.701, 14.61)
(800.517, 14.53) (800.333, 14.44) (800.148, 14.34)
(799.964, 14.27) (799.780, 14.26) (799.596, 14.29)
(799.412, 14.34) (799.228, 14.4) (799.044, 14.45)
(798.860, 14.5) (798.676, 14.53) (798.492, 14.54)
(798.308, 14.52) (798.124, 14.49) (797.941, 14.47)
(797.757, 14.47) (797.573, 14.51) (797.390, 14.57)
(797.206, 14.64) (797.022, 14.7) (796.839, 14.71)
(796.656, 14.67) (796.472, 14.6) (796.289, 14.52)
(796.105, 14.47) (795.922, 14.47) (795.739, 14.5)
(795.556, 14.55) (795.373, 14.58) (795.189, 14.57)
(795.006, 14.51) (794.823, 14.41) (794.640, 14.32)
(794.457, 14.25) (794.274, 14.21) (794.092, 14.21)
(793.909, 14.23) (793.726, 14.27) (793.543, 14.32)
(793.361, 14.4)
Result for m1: 0.03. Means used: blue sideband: 14.5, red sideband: 14.3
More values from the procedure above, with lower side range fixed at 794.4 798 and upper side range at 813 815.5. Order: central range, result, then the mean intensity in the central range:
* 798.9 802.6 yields -0.01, 14.5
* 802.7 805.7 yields 0.03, 14.3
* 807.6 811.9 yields 0.02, 14.3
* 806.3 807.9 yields 0.00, 14.4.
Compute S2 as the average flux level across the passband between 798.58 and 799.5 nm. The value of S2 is 14.4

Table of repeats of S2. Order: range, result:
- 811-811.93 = 14.3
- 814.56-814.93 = 14.2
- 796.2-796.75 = 14.6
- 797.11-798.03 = 14.5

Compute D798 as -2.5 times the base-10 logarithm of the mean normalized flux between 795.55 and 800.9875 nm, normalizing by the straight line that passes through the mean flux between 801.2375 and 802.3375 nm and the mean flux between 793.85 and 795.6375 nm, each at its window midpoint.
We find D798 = 0.00 mag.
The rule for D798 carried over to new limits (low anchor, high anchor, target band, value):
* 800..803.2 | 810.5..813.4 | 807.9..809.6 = 0.01 mag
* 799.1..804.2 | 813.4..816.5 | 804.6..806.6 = 0.01 mag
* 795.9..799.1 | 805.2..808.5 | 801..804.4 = 0.00 mag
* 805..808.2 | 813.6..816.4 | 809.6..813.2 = 0.00 mag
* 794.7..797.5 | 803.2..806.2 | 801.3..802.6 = -0.02 mag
